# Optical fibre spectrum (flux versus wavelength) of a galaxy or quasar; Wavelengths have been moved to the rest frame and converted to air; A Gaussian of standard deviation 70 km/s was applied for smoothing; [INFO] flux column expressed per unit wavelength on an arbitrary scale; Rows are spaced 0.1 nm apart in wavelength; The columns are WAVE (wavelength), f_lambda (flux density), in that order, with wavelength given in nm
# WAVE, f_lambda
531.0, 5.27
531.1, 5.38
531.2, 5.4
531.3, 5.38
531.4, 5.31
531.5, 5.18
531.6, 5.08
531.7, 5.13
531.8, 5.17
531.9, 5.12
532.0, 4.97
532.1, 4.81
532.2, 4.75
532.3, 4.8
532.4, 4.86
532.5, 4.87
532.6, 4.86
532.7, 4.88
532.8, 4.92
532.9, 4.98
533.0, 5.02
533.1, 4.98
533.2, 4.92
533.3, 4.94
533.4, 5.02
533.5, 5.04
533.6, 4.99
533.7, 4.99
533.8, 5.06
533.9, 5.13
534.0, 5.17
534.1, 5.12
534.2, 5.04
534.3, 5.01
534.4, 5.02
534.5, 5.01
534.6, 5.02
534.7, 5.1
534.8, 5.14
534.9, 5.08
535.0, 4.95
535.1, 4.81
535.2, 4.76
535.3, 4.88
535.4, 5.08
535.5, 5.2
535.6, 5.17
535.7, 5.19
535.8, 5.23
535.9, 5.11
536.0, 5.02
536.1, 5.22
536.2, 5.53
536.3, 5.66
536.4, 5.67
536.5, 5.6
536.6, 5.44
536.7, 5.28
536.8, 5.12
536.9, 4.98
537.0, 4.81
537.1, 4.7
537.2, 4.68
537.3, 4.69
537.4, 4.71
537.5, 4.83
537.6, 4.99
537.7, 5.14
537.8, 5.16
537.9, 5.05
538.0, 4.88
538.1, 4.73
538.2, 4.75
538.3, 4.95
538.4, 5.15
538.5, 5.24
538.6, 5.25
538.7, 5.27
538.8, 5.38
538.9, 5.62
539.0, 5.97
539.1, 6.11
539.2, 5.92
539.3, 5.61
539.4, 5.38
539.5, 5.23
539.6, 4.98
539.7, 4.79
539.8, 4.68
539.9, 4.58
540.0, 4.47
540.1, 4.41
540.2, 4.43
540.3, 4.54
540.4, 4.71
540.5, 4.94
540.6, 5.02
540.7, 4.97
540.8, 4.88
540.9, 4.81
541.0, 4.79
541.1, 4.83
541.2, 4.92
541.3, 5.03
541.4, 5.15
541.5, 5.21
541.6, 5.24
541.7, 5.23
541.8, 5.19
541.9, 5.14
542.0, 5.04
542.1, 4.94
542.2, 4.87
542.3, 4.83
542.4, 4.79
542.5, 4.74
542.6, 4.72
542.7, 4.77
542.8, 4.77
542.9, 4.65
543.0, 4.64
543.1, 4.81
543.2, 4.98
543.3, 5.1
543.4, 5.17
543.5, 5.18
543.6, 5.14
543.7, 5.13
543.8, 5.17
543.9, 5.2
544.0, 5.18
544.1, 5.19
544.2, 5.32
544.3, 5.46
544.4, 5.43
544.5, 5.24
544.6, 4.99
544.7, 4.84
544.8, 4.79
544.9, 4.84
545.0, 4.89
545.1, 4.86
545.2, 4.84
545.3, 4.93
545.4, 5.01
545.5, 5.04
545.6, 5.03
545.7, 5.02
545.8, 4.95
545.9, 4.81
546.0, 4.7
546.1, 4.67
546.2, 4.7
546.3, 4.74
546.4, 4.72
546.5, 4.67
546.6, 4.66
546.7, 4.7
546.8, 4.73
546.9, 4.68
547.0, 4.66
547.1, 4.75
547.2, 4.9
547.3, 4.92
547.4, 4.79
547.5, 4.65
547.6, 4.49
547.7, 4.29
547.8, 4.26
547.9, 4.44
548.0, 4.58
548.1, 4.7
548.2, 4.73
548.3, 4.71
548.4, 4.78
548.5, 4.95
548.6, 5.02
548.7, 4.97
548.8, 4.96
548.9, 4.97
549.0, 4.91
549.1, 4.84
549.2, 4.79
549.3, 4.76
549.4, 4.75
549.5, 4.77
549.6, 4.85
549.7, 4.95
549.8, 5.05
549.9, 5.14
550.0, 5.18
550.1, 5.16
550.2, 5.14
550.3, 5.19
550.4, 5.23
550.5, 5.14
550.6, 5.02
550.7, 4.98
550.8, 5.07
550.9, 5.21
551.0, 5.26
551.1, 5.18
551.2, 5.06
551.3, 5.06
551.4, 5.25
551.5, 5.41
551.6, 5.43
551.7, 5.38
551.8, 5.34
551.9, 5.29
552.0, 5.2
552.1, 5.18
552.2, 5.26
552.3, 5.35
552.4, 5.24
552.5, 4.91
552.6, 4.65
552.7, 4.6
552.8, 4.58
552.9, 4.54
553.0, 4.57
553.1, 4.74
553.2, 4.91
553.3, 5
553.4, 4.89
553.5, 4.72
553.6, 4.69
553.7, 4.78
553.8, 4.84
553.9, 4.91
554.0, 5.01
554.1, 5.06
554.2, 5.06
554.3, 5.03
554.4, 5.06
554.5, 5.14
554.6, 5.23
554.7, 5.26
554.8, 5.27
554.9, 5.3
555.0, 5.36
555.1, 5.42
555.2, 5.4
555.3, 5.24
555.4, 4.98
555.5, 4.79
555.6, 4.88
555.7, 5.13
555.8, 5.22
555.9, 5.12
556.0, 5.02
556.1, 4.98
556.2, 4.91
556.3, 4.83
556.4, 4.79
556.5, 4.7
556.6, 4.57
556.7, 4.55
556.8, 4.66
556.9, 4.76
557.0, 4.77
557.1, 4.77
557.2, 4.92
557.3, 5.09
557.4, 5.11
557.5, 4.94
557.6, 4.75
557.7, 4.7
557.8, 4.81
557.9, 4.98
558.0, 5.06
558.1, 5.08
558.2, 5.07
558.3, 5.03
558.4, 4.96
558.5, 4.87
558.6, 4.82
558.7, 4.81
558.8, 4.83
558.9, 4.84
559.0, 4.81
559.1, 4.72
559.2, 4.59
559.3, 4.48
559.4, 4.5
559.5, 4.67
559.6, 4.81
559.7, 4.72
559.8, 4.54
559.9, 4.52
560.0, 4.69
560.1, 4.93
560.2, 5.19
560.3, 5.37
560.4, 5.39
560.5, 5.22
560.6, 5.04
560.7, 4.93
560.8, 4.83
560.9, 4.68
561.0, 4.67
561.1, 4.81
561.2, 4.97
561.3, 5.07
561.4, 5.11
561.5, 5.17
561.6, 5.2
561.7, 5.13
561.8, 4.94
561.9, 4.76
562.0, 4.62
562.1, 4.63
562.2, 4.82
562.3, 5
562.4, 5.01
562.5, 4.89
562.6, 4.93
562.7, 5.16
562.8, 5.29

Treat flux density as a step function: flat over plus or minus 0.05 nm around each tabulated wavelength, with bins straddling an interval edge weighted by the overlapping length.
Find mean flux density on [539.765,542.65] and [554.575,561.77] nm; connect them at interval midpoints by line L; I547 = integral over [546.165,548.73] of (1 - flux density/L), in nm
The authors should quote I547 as 0.10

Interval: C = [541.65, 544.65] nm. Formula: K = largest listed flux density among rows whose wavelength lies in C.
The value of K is 5.46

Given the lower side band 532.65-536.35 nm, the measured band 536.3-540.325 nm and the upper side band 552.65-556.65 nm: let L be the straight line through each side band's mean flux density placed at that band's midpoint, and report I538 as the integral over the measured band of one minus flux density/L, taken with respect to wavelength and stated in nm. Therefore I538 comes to -0.04 nm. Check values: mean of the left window 5.06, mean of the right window 4.96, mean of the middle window 5.09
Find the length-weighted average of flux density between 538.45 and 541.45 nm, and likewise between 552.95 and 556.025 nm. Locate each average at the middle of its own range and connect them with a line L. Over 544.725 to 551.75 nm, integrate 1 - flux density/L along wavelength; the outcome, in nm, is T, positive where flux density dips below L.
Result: 0.211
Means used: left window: 5.06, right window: 5.03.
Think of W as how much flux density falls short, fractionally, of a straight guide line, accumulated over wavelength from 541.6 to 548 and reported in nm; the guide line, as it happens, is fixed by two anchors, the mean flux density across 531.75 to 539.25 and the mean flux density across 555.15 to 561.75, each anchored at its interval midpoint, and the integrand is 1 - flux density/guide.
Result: 0.16 nm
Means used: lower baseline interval 5.09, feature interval 4.89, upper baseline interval 4.9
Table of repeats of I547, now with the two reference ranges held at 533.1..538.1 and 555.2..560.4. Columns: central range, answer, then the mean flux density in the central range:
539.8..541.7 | 0.07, 4.84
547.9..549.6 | 0.05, 4.81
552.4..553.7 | 0.04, 4.75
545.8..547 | 0.06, 4.72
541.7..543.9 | 0.02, 4.95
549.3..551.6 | -0.07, 5.09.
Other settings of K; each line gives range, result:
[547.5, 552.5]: 5.43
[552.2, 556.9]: 5.42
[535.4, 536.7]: 5.67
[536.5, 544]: 6.11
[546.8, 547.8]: 4.92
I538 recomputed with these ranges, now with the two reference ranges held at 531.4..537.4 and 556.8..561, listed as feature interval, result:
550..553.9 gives -0.10 nm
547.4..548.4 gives 0.08 nm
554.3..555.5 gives -0.08 nm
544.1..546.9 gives 0.03 nm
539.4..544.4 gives 0.05 nm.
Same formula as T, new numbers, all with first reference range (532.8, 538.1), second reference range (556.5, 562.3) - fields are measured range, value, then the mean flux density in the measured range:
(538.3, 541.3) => -0.023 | 5.06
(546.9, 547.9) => 0.068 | 4.63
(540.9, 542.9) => 0.024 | 4.95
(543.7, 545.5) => -0.031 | 5.07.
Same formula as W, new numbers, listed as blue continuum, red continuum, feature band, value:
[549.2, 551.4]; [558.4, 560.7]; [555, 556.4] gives -0.040 nm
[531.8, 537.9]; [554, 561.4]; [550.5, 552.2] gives -0.084 nm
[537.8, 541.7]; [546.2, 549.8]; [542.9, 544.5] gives -0.072 nm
